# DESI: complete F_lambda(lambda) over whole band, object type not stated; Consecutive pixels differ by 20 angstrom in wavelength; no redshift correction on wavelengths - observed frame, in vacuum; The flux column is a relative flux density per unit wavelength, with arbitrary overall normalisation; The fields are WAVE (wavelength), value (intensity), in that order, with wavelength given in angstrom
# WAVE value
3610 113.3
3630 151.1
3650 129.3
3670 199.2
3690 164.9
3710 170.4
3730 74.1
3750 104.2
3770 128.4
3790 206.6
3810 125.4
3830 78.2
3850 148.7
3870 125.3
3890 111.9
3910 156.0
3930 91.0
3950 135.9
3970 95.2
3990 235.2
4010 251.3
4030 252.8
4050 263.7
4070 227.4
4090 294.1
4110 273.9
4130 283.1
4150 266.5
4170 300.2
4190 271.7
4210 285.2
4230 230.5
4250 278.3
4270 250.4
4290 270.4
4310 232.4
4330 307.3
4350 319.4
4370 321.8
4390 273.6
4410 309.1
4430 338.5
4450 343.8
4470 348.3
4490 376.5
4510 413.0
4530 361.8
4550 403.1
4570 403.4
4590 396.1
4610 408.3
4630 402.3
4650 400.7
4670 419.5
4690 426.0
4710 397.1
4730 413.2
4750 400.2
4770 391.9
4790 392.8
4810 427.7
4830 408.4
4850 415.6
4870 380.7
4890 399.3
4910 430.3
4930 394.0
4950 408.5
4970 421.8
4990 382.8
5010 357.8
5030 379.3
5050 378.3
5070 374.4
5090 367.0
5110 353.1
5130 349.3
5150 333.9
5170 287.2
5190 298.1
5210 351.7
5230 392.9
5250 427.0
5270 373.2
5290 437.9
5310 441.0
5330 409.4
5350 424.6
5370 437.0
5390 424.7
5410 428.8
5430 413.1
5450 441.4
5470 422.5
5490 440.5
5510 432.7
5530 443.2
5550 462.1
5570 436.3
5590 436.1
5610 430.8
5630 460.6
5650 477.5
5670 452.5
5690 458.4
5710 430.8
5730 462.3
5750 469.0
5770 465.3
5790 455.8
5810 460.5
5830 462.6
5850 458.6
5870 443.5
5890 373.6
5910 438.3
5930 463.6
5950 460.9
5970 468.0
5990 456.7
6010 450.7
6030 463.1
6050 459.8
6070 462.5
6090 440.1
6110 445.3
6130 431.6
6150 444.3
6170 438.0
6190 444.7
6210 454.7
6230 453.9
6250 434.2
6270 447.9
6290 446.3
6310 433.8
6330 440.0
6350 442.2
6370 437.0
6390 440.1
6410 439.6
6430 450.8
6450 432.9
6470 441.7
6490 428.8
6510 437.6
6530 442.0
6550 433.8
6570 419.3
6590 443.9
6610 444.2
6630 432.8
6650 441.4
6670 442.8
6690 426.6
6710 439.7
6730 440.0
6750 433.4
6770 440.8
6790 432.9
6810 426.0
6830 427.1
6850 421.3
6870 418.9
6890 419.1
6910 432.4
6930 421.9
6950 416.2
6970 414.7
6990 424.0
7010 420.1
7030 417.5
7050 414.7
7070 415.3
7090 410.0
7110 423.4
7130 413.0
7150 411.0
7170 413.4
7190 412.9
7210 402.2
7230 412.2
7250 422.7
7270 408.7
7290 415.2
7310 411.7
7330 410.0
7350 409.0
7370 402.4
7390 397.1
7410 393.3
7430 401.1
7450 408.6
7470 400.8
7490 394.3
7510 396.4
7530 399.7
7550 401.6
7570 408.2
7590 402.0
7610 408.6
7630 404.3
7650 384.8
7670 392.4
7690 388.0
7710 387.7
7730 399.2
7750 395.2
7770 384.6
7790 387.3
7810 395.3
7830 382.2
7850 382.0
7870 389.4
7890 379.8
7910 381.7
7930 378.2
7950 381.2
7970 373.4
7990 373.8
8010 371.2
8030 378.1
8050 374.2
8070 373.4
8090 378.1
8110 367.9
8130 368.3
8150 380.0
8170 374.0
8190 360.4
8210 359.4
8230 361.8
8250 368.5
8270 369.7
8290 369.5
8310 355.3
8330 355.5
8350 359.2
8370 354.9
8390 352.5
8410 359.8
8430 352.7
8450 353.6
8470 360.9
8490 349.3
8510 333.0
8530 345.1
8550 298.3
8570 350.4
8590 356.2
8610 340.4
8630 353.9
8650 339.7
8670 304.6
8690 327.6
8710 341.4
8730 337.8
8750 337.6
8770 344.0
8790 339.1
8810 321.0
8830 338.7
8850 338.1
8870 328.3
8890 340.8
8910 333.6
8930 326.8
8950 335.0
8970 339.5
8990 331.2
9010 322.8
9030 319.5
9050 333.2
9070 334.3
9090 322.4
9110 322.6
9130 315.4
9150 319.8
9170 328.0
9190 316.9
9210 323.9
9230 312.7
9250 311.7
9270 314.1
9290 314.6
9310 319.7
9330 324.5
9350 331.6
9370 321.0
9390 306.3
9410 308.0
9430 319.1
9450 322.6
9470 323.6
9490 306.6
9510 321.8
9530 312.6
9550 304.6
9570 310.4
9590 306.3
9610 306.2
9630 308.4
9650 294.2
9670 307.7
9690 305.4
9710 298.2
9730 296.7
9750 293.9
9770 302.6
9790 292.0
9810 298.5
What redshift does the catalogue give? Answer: 0.000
